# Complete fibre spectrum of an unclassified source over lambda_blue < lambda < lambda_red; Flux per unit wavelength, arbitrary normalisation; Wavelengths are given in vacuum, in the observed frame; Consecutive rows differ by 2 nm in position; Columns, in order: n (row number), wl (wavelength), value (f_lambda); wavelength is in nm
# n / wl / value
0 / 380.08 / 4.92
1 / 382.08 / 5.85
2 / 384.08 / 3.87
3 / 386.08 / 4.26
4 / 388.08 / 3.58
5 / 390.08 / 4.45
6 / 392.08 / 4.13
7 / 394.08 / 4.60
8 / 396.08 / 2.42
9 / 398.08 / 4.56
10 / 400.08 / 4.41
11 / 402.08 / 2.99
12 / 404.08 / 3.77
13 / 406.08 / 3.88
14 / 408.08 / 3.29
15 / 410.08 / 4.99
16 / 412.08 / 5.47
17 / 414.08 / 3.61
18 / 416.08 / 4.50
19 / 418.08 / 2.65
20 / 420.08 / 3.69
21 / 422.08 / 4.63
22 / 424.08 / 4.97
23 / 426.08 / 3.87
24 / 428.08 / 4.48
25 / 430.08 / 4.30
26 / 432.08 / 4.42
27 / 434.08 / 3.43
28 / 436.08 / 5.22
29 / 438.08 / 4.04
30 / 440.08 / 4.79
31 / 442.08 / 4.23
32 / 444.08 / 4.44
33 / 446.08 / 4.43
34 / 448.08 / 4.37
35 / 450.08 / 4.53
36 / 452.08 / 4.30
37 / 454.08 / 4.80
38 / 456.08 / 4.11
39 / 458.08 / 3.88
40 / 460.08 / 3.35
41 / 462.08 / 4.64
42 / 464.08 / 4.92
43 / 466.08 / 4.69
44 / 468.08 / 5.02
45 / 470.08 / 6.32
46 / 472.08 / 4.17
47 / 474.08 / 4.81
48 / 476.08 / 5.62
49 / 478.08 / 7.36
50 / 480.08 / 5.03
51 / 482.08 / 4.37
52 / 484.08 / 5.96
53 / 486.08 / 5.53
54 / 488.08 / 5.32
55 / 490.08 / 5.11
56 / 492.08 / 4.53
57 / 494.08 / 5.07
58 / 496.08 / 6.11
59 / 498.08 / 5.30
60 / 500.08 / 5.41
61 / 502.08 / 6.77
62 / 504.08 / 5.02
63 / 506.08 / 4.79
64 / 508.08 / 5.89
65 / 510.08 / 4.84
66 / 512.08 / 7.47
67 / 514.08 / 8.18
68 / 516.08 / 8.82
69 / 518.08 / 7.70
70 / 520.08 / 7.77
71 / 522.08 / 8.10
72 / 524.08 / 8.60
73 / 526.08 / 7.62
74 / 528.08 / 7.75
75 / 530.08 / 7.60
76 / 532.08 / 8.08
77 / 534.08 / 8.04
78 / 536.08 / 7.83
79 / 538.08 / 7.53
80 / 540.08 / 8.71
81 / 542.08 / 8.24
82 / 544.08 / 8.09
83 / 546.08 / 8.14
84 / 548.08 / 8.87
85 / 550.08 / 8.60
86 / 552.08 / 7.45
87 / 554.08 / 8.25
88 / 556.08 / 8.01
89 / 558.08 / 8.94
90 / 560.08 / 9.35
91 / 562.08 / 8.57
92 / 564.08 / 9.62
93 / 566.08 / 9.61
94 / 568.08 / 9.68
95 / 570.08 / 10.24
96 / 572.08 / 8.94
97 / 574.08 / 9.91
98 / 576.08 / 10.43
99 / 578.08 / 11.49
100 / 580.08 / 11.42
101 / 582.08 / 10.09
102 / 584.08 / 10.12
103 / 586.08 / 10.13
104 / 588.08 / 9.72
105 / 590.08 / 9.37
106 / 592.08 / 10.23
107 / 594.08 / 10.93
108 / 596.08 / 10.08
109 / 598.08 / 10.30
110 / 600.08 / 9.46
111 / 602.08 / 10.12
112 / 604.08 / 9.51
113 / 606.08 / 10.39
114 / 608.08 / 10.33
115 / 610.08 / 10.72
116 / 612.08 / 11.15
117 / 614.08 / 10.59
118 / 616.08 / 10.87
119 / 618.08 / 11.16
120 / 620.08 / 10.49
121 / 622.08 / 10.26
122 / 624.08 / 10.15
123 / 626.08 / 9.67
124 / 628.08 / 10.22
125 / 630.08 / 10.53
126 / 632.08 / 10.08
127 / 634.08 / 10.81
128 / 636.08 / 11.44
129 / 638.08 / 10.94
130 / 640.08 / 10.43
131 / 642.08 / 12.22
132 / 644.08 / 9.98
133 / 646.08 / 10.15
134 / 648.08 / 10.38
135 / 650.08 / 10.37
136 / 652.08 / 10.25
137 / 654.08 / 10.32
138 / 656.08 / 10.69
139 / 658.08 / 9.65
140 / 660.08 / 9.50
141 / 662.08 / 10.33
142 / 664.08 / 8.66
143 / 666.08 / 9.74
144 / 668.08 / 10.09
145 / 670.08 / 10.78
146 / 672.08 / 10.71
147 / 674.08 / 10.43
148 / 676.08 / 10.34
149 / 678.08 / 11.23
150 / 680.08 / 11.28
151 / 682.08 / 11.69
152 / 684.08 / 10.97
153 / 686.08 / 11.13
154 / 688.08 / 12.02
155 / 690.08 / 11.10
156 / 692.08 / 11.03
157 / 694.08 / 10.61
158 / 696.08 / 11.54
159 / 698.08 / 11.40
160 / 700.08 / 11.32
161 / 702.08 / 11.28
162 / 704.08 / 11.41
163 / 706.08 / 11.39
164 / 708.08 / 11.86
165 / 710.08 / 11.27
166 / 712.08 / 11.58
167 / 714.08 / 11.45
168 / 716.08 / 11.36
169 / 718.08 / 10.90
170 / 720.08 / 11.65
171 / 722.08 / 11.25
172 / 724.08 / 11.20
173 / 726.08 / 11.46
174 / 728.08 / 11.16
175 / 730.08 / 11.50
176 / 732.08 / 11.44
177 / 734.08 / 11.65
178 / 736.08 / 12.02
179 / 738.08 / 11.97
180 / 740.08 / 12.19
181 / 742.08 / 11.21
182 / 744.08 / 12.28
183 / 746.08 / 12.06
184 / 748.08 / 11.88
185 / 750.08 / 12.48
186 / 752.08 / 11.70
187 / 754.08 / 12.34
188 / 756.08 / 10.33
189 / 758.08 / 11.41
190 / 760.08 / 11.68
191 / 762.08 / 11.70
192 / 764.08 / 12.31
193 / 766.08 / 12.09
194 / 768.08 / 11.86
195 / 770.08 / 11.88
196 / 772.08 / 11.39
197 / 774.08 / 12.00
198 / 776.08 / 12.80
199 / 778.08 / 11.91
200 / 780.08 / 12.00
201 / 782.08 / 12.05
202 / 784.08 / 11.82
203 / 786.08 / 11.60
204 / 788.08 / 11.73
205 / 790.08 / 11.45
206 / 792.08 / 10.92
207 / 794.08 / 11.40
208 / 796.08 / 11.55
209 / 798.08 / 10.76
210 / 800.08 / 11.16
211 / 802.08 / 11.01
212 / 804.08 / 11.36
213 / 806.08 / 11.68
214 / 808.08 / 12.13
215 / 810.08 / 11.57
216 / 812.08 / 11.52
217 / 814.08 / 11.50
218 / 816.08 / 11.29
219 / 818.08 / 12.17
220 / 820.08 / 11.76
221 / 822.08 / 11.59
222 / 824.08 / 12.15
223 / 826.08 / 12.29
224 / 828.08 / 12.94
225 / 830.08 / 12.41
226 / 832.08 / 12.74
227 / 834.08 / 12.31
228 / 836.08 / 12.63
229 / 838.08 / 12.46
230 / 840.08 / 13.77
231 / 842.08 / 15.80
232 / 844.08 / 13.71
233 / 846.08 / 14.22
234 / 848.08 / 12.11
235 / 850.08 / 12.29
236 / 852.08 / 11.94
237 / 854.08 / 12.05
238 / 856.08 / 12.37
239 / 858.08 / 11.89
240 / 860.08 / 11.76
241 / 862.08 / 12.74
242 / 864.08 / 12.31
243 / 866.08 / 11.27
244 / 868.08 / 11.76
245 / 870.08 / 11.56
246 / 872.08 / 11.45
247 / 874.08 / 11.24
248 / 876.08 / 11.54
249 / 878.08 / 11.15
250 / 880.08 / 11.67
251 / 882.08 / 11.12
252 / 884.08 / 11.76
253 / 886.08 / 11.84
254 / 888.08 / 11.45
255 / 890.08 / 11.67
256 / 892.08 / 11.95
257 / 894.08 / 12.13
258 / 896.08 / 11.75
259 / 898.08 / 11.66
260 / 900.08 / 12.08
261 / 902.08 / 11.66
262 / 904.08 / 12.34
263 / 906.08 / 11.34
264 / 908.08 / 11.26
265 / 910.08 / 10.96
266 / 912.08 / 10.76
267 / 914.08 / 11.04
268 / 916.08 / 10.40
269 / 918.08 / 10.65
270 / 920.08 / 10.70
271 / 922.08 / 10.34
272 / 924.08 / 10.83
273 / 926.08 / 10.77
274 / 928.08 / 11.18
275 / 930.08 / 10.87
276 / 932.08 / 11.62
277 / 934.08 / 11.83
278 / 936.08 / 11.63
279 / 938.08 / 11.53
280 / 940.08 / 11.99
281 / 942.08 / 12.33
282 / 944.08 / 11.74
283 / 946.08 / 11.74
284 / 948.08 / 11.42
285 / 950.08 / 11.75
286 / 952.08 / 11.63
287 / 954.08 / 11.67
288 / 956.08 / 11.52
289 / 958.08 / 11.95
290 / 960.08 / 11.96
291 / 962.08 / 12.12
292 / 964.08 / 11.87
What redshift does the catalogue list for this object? 0.283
